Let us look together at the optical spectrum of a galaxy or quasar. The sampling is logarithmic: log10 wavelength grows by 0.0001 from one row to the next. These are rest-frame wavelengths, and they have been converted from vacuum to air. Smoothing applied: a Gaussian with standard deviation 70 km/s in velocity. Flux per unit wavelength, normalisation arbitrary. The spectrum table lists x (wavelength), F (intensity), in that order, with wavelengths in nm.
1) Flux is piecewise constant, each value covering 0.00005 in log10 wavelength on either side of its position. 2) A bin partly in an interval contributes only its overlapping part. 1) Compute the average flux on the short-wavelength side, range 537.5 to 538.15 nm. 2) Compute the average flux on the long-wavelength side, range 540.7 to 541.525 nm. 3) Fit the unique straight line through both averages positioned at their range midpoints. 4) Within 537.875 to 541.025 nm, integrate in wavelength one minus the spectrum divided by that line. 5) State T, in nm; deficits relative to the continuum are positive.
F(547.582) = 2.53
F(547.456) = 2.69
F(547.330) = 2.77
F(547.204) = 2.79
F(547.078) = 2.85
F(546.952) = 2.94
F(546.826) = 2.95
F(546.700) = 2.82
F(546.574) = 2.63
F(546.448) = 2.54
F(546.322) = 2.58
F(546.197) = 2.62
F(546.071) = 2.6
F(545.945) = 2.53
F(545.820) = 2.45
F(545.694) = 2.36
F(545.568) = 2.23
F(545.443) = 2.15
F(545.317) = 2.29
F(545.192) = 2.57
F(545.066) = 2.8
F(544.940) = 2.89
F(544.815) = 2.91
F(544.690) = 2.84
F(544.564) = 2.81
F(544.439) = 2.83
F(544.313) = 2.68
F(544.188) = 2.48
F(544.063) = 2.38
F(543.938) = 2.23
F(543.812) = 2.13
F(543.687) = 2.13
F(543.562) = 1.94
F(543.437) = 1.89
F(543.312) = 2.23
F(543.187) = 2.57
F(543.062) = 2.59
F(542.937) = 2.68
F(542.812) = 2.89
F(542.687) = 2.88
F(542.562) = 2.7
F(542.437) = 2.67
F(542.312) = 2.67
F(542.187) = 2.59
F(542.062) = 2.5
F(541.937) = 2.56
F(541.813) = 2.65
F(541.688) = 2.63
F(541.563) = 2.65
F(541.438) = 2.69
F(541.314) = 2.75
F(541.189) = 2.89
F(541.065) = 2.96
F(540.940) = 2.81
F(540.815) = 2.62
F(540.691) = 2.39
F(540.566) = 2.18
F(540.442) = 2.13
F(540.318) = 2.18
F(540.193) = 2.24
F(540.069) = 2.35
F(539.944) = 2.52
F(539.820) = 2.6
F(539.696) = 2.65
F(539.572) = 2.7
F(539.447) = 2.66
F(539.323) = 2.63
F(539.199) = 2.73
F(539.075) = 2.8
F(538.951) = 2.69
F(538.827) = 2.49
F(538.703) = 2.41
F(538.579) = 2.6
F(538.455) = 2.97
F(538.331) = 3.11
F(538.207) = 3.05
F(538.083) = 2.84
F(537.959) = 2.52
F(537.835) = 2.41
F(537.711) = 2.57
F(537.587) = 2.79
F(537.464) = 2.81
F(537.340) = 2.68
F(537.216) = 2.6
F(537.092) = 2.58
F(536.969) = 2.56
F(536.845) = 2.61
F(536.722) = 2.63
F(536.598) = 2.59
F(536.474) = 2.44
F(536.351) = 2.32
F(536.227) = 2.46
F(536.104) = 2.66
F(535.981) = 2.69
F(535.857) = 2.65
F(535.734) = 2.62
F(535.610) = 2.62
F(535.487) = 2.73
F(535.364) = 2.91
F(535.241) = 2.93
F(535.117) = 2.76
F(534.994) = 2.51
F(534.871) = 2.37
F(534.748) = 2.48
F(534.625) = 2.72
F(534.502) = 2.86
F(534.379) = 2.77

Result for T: 0.115 nm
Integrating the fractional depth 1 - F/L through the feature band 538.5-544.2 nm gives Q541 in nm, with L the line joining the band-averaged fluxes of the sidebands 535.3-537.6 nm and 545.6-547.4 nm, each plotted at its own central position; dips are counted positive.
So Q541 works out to 0.249 nm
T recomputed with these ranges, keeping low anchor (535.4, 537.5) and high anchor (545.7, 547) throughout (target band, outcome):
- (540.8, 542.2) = -0.038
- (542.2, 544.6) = 0.131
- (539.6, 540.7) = 0.106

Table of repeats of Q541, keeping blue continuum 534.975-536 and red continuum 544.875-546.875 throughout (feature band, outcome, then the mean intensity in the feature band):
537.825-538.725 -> -0.032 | 2.77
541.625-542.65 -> -0.004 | 2.63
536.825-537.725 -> 0.012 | 2.66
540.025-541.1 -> 0.092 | 2.42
